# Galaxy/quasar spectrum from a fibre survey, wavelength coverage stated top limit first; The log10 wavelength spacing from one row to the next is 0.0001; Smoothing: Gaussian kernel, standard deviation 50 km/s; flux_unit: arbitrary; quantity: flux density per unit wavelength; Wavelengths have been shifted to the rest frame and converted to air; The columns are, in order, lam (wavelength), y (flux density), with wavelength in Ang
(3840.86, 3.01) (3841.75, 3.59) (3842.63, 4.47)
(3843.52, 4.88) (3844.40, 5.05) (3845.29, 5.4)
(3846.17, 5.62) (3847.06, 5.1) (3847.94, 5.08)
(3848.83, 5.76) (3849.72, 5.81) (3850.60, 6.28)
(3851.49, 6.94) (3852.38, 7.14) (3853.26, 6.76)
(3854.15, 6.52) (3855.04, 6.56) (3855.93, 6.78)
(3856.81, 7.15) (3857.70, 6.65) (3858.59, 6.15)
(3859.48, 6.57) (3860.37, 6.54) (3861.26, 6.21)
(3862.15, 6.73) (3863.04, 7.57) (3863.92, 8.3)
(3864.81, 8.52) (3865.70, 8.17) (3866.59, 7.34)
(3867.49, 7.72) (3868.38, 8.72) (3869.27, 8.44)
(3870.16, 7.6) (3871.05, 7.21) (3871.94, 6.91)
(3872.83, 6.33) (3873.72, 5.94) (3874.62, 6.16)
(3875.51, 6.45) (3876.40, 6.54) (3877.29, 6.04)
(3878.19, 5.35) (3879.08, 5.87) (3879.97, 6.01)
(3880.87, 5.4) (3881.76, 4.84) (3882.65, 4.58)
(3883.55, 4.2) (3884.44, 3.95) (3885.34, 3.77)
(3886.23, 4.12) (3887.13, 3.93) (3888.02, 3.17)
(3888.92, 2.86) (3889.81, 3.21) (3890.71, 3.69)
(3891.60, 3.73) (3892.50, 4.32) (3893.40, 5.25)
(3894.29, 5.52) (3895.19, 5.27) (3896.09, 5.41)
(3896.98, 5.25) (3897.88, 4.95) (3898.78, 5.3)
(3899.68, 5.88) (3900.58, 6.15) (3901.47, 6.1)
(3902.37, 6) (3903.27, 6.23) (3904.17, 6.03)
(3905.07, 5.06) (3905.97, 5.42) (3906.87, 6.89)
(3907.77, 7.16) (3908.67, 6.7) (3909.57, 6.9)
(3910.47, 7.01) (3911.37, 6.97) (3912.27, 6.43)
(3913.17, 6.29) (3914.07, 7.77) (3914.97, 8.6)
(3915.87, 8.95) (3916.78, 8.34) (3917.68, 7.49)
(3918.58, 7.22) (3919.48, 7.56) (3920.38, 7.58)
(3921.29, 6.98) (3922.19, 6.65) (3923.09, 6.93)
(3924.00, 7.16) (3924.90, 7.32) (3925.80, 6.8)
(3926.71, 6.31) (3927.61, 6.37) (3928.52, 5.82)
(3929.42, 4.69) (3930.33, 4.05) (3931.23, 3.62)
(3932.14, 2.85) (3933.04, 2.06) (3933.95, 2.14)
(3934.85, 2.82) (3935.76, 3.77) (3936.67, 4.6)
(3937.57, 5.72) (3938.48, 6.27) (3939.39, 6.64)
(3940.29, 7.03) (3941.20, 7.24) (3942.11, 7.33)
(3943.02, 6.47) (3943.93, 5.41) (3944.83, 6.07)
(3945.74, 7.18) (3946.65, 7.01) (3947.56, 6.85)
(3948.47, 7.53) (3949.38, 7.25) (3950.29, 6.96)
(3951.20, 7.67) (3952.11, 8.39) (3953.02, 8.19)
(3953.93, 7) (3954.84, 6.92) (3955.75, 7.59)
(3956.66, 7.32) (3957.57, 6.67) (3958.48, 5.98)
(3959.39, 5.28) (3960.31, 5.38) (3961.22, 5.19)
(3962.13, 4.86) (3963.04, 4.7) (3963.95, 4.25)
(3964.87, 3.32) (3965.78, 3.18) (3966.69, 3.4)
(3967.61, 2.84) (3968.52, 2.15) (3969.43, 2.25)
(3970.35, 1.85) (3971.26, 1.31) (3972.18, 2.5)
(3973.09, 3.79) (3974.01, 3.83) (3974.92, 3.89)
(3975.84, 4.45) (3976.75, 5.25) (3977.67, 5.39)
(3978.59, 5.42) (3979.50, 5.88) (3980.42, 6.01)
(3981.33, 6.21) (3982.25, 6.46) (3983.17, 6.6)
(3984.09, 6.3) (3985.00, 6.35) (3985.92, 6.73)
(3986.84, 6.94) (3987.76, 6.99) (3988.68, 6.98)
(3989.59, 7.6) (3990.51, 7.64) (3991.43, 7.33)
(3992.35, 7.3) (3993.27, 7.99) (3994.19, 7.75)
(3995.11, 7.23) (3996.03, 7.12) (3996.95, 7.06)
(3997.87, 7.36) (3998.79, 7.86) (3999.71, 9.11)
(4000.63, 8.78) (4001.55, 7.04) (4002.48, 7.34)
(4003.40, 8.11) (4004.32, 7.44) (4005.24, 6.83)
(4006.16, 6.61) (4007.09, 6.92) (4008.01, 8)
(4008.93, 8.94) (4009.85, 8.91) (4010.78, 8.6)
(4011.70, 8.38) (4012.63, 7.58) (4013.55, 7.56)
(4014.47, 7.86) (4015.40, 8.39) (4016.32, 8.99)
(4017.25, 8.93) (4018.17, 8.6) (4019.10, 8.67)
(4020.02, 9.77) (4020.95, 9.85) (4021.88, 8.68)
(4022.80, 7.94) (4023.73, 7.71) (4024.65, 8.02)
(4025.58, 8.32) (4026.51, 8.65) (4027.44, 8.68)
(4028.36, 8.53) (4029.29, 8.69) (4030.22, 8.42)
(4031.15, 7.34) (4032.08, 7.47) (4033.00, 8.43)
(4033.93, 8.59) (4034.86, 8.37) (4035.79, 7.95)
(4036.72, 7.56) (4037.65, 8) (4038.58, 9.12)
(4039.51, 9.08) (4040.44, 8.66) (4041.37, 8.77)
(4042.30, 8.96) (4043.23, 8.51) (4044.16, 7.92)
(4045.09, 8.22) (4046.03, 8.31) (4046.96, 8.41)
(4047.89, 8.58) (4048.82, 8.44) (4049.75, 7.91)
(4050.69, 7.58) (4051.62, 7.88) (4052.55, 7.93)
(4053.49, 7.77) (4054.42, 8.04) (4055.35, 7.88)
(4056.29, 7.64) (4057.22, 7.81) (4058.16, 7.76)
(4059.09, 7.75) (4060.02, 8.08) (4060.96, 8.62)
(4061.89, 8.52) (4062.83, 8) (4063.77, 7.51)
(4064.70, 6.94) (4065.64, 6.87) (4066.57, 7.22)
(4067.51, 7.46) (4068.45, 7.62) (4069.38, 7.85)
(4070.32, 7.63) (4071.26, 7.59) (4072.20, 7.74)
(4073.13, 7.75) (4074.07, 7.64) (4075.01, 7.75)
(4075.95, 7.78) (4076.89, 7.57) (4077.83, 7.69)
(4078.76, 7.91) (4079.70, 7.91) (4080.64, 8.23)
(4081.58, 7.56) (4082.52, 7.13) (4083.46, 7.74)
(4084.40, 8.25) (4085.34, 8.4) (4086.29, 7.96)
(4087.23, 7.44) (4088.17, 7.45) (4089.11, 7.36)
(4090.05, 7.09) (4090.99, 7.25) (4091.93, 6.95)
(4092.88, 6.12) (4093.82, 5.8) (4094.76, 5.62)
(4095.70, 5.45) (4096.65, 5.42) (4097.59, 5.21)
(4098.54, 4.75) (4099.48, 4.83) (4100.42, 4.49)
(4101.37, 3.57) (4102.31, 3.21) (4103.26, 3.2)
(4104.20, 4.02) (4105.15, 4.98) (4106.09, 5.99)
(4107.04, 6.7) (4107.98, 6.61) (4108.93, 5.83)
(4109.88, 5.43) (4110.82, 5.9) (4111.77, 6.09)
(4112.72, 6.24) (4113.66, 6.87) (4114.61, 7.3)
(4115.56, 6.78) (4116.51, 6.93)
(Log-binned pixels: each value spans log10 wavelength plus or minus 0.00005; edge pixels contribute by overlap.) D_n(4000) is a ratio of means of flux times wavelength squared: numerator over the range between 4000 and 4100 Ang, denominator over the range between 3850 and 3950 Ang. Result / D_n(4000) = 1.4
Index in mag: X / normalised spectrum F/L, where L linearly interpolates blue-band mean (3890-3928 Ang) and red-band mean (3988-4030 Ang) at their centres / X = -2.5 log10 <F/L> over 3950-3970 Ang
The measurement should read 0.310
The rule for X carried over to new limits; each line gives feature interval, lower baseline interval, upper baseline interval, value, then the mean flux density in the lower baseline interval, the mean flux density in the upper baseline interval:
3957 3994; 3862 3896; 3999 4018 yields 0.40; 5.77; 8.02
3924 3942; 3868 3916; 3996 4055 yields 0.25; 5.77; 8.2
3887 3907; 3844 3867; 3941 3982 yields 0.21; 6.57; 5.4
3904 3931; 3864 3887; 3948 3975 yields -0.19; 6.24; 5.06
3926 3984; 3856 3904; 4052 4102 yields 0.20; 5.86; 7.2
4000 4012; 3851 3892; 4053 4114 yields -0.19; 6.07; 6.85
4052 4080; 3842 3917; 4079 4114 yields -0.25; 6.05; 6.2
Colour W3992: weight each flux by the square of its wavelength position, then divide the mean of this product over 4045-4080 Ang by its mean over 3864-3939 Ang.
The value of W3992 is 1.4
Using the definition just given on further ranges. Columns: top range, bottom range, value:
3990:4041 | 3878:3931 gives 1.47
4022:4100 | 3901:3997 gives 1.36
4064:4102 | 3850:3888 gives 1.22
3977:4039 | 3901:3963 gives 1.27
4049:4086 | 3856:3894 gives 1.45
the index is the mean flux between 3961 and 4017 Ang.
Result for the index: 6.23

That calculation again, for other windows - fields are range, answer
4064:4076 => 7.52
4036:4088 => 7.94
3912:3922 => 7.56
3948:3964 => 6.57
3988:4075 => 8.02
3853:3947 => 6.04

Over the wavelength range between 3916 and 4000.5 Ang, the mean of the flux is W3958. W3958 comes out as 5.93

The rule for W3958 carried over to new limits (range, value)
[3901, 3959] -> 6.41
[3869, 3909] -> 5.43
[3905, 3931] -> 6.81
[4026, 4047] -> 8.37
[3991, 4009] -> 7.58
